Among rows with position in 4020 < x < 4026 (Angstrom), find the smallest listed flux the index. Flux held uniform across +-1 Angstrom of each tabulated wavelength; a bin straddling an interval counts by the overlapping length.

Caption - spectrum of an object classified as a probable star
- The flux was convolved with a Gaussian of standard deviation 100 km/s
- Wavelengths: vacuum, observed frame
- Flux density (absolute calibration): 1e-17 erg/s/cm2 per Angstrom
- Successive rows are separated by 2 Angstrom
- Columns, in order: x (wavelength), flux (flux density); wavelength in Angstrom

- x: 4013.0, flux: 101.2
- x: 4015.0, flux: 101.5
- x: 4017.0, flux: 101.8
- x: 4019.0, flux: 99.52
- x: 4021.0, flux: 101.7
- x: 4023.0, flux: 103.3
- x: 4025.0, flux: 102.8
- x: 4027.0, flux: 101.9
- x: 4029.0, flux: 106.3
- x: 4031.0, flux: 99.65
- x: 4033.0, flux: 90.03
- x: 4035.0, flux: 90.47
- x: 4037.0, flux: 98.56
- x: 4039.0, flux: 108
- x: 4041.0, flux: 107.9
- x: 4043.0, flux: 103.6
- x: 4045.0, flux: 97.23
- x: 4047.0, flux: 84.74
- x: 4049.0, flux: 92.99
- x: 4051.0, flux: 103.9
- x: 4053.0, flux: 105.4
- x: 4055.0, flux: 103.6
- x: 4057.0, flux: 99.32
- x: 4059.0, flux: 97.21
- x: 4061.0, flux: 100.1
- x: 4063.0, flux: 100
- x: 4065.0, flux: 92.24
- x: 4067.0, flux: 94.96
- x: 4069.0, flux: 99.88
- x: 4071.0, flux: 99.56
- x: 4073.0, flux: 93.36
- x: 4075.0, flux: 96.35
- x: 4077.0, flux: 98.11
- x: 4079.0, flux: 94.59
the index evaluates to 101.7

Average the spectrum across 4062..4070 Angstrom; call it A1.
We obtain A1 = 96.8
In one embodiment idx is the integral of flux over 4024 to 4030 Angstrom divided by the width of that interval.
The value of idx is 104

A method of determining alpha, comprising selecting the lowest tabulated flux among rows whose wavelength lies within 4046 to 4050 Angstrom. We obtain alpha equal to 84.74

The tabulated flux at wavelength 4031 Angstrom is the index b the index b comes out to 99.65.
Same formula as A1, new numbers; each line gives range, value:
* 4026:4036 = 97.7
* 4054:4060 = 100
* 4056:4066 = 97.8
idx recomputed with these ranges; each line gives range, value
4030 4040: 97.3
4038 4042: 108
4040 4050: 97.3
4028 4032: 103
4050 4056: 104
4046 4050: 88.9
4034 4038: 94.5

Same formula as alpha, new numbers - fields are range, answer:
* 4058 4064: 97.21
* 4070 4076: 93.36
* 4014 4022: 99.52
